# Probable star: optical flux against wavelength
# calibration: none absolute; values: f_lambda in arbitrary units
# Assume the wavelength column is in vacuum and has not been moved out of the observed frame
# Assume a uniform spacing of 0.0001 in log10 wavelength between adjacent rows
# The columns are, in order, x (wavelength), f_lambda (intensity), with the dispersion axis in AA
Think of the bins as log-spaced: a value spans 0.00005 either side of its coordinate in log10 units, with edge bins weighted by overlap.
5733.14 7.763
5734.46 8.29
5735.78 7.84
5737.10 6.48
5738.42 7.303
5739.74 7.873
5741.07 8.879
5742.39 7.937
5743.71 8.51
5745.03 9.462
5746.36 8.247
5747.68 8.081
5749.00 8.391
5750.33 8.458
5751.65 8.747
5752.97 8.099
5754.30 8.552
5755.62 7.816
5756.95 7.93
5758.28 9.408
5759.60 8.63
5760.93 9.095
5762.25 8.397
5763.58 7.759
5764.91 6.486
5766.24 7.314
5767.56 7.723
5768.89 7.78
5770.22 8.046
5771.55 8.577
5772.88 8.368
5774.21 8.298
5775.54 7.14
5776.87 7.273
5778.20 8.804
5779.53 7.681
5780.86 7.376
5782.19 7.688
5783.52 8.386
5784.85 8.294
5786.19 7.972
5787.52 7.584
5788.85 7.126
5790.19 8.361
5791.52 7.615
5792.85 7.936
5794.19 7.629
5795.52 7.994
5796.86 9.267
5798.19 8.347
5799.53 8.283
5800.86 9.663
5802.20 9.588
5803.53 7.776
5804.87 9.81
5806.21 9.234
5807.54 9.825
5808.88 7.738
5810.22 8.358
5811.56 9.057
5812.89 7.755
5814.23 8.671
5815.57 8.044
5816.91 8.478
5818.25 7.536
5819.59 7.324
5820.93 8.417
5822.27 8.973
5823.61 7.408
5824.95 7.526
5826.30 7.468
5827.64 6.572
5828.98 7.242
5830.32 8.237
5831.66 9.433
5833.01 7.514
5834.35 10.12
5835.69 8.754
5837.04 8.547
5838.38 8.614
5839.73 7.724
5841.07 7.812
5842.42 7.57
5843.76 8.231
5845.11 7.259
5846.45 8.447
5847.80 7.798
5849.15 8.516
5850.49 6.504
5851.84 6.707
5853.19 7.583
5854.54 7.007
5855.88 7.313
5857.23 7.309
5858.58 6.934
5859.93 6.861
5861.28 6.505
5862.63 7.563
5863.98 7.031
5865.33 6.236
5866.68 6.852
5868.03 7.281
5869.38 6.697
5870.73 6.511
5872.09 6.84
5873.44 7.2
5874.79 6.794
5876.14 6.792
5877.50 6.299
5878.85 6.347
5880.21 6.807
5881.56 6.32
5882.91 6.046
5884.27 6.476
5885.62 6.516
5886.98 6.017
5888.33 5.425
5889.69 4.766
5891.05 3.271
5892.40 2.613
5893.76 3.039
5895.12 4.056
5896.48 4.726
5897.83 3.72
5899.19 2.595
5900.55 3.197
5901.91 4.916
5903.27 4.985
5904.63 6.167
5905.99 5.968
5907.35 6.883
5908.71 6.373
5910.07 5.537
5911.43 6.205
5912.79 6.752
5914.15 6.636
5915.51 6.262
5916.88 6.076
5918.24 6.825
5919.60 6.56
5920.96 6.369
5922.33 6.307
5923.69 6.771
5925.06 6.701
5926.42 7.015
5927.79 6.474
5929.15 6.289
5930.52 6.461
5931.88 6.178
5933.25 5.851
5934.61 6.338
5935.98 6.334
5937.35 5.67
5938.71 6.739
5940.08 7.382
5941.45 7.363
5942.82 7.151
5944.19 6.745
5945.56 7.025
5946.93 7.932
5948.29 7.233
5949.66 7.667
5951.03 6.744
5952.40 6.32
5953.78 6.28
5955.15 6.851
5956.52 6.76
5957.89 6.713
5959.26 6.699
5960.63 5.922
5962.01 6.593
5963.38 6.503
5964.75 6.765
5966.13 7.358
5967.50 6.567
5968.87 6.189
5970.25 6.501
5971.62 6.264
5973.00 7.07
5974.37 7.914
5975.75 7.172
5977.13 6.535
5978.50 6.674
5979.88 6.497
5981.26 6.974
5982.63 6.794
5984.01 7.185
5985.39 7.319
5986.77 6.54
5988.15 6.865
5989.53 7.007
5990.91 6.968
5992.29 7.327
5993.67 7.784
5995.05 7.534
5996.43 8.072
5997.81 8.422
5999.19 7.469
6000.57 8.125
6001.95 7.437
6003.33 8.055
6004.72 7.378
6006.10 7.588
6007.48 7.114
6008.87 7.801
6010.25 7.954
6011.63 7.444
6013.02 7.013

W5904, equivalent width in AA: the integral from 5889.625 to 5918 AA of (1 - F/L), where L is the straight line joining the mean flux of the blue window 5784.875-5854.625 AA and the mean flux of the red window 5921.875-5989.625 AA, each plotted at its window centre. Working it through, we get 8.7 AA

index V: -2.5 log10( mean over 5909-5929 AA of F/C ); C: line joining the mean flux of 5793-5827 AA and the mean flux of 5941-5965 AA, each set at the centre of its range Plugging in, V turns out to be 0.120 mag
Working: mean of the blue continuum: 8.4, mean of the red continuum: 6.85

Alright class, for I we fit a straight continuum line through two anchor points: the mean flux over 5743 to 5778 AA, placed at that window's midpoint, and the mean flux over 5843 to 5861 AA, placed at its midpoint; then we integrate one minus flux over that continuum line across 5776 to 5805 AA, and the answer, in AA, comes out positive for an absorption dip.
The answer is -0.9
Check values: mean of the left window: 8.18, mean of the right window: 7.4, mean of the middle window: 8.17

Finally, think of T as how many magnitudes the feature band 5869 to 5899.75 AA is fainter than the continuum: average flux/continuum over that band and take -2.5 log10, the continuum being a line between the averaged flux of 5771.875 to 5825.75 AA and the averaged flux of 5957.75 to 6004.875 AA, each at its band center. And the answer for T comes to 0.37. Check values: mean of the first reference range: 8.22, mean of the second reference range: 7.06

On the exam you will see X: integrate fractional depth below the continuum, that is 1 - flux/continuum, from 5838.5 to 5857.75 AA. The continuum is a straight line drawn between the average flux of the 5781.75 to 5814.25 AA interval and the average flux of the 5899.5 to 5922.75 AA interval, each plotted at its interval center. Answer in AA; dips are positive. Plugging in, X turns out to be -0.7 AA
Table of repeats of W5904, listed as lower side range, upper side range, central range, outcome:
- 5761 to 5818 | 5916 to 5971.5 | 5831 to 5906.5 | 9.34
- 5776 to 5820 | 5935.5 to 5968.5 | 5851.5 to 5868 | 1.43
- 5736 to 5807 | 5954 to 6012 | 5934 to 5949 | 0.84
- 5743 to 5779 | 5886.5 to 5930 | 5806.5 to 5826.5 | -2.87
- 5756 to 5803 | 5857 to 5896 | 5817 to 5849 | -4.81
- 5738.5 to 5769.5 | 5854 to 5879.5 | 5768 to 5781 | 0.04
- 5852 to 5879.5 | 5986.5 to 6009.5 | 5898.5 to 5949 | 6.29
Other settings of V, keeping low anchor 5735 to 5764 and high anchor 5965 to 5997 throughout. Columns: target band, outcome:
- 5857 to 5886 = 0.132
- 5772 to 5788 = 0.025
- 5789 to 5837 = -0.054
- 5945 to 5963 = 0.051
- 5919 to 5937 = 0.138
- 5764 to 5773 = 0.062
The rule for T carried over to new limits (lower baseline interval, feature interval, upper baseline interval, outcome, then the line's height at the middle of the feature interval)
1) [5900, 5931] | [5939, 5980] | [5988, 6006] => 0.01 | 6.94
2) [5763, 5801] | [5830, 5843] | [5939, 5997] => -0.11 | 7.64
